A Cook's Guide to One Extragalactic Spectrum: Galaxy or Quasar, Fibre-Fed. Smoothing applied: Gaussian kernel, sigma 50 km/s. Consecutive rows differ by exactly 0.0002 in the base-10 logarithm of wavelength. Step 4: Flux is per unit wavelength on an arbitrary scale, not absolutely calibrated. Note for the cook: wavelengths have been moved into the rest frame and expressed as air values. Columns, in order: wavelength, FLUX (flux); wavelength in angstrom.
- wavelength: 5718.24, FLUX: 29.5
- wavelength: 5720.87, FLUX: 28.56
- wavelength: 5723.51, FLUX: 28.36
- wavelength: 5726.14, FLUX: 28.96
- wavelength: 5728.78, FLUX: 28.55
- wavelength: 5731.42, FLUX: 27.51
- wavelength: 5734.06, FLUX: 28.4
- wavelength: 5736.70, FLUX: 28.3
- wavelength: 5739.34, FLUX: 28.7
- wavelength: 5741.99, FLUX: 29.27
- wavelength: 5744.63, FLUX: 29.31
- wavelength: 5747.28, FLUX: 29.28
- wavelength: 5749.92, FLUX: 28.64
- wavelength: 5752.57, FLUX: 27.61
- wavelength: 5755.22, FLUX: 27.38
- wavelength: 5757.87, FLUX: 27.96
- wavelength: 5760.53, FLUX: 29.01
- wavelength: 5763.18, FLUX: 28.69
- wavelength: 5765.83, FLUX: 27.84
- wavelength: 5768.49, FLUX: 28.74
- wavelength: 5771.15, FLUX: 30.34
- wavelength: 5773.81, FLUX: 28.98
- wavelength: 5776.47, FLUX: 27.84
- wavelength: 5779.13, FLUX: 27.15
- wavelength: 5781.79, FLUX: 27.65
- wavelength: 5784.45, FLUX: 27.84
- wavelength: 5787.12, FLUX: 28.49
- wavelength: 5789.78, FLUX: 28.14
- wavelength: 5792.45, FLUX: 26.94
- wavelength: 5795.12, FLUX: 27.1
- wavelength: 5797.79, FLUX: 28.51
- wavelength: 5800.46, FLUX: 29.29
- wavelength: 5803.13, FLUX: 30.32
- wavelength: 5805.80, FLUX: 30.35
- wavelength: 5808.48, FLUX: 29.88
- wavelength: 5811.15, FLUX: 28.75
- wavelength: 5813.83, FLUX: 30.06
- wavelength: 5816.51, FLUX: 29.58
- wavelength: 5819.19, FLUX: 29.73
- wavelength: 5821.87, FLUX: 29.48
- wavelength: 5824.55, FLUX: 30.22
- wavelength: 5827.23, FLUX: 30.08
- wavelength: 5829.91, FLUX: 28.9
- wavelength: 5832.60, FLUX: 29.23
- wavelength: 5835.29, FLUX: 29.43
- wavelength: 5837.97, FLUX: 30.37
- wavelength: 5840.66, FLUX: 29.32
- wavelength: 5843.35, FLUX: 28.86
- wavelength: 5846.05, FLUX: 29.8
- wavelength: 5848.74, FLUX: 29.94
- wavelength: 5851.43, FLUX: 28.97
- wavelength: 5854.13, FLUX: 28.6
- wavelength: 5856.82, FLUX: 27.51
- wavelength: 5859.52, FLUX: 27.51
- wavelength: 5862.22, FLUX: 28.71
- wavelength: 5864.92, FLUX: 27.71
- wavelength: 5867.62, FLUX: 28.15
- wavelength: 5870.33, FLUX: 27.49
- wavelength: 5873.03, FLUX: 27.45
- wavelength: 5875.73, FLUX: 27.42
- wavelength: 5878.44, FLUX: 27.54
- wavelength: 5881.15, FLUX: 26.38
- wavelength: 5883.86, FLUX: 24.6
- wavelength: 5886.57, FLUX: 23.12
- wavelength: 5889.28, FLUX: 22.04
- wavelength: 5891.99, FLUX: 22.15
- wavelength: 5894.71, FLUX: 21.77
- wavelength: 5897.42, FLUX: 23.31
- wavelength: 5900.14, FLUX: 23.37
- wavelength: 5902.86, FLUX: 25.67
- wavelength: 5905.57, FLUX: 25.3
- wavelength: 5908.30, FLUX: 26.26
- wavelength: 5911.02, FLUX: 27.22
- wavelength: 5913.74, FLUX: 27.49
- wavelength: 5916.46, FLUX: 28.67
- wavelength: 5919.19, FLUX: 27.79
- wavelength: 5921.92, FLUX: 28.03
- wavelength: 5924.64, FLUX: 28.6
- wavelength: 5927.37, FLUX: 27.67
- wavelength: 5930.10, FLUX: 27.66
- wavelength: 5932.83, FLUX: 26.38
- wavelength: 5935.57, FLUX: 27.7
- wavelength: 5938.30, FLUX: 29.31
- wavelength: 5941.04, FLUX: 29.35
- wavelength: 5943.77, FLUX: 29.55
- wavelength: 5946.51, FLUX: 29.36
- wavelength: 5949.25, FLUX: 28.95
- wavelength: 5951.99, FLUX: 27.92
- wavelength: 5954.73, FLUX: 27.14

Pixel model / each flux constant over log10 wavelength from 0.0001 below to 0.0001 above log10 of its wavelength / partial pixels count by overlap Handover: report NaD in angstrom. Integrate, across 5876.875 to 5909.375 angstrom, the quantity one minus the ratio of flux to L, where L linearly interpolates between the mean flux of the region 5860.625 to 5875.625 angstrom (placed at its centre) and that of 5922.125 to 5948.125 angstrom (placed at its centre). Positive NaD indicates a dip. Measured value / 4.36 angstrom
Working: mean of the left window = 27.9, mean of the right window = 28.4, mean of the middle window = 24.3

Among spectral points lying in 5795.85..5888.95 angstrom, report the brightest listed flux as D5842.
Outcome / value 30.37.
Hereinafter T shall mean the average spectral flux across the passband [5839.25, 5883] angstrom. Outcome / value 28.2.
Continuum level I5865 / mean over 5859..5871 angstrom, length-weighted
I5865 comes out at 28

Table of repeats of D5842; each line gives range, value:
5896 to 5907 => 25.67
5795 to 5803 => 29.29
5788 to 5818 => 30.35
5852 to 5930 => 28.71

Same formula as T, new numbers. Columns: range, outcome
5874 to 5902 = 24.2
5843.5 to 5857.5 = 29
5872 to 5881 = 27.3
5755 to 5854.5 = 29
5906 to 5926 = 27.6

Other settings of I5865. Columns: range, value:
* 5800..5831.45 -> 29.7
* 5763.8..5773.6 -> 28.9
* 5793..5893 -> 28.2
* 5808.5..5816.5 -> 29.5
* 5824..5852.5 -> 29.5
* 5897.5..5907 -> 24.6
